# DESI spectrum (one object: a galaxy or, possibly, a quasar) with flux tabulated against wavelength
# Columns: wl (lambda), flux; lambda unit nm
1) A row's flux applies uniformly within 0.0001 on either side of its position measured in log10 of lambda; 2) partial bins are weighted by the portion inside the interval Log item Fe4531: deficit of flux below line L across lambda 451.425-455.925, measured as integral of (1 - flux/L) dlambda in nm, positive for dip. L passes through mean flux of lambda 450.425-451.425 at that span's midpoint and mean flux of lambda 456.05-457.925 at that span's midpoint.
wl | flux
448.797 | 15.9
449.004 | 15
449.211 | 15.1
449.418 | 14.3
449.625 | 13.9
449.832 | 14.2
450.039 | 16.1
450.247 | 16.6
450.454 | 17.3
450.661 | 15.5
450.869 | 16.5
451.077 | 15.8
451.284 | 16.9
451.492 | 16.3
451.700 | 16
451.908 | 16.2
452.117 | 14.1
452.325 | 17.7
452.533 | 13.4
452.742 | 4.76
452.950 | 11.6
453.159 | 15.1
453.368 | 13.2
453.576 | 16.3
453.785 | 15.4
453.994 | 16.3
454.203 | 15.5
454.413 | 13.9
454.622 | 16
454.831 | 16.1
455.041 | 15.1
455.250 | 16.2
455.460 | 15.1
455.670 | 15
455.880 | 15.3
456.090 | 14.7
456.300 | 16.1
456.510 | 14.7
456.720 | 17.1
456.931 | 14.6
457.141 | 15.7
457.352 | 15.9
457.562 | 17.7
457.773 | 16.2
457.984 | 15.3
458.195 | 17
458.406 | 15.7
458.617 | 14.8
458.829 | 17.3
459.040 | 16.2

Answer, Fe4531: 0.389 nm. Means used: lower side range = 16.3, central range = 14.7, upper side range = 15.9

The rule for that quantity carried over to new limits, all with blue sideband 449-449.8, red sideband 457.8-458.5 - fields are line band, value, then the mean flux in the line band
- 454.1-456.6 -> 0.035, 15.3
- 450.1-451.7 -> -0.177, 16.4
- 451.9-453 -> 0.166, 12.7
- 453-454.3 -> 0.008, 15.1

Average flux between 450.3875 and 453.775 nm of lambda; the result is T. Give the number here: 14.8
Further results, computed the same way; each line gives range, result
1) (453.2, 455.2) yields 15.3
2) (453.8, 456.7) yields 15.4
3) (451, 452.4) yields 16.1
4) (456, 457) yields 15.5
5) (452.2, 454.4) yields 13.9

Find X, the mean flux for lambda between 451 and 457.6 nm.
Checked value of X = 15.1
